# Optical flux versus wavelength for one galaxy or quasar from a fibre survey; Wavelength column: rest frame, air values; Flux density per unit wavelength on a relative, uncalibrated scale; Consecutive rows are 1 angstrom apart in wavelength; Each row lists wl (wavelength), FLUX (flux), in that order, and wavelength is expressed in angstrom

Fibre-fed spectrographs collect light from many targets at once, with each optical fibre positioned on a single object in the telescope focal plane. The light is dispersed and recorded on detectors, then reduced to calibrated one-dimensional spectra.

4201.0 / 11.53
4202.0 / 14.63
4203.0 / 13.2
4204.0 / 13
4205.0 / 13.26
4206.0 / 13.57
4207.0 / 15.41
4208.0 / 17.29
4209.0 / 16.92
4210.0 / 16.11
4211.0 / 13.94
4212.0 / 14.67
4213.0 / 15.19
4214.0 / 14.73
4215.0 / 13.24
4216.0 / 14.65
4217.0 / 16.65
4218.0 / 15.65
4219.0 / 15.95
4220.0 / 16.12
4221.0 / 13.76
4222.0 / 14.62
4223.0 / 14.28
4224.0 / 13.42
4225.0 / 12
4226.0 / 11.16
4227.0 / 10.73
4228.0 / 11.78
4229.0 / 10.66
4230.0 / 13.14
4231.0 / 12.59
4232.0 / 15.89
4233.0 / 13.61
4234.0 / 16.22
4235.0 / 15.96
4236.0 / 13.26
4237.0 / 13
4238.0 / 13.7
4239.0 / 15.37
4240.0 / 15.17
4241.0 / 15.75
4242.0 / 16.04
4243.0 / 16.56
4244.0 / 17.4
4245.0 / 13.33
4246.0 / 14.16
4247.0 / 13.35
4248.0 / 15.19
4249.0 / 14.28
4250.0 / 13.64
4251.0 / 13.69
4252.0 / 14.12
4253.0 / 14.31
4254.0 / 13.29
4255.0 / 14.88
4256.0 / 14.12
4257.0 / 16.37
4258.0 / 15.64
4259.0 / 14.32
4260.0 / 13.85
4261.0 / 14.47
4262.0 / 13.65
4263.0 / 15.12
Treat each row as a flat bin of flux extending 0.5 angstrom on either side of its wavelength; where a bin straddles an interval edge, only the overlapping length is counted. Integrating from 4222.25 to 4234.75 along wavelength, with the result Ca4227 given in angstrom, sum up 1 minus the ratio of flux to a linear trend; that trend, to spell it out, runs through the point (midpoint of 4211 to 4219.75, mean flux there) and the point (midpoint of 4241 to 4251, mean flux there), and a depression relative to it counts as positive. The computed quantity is 1.6 angstrom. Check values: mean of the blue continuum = 15.1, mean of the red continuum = 14.9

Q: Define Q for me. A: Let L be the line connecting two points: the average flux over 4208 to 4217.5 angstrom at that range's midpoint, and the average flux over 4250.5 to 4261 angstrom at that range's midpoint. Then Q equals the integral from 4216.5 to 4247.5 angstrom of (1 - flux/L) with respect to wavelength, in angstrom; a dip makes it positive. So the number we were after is 1.4 angstrom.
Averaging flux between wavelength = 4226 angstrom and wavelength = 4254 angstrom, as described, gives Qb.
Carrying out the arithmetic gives 14.1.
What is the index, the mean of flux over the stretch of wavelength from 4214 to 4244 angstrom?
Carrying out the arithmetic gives 14.2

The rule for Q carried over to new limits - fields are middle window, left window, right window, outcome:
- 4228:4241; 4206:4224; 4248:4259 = 0.68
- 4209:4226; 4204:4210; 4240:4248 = 0.60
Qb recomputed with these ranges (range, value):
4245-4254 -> 14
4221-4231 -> 12.5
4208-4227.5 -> 14.5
